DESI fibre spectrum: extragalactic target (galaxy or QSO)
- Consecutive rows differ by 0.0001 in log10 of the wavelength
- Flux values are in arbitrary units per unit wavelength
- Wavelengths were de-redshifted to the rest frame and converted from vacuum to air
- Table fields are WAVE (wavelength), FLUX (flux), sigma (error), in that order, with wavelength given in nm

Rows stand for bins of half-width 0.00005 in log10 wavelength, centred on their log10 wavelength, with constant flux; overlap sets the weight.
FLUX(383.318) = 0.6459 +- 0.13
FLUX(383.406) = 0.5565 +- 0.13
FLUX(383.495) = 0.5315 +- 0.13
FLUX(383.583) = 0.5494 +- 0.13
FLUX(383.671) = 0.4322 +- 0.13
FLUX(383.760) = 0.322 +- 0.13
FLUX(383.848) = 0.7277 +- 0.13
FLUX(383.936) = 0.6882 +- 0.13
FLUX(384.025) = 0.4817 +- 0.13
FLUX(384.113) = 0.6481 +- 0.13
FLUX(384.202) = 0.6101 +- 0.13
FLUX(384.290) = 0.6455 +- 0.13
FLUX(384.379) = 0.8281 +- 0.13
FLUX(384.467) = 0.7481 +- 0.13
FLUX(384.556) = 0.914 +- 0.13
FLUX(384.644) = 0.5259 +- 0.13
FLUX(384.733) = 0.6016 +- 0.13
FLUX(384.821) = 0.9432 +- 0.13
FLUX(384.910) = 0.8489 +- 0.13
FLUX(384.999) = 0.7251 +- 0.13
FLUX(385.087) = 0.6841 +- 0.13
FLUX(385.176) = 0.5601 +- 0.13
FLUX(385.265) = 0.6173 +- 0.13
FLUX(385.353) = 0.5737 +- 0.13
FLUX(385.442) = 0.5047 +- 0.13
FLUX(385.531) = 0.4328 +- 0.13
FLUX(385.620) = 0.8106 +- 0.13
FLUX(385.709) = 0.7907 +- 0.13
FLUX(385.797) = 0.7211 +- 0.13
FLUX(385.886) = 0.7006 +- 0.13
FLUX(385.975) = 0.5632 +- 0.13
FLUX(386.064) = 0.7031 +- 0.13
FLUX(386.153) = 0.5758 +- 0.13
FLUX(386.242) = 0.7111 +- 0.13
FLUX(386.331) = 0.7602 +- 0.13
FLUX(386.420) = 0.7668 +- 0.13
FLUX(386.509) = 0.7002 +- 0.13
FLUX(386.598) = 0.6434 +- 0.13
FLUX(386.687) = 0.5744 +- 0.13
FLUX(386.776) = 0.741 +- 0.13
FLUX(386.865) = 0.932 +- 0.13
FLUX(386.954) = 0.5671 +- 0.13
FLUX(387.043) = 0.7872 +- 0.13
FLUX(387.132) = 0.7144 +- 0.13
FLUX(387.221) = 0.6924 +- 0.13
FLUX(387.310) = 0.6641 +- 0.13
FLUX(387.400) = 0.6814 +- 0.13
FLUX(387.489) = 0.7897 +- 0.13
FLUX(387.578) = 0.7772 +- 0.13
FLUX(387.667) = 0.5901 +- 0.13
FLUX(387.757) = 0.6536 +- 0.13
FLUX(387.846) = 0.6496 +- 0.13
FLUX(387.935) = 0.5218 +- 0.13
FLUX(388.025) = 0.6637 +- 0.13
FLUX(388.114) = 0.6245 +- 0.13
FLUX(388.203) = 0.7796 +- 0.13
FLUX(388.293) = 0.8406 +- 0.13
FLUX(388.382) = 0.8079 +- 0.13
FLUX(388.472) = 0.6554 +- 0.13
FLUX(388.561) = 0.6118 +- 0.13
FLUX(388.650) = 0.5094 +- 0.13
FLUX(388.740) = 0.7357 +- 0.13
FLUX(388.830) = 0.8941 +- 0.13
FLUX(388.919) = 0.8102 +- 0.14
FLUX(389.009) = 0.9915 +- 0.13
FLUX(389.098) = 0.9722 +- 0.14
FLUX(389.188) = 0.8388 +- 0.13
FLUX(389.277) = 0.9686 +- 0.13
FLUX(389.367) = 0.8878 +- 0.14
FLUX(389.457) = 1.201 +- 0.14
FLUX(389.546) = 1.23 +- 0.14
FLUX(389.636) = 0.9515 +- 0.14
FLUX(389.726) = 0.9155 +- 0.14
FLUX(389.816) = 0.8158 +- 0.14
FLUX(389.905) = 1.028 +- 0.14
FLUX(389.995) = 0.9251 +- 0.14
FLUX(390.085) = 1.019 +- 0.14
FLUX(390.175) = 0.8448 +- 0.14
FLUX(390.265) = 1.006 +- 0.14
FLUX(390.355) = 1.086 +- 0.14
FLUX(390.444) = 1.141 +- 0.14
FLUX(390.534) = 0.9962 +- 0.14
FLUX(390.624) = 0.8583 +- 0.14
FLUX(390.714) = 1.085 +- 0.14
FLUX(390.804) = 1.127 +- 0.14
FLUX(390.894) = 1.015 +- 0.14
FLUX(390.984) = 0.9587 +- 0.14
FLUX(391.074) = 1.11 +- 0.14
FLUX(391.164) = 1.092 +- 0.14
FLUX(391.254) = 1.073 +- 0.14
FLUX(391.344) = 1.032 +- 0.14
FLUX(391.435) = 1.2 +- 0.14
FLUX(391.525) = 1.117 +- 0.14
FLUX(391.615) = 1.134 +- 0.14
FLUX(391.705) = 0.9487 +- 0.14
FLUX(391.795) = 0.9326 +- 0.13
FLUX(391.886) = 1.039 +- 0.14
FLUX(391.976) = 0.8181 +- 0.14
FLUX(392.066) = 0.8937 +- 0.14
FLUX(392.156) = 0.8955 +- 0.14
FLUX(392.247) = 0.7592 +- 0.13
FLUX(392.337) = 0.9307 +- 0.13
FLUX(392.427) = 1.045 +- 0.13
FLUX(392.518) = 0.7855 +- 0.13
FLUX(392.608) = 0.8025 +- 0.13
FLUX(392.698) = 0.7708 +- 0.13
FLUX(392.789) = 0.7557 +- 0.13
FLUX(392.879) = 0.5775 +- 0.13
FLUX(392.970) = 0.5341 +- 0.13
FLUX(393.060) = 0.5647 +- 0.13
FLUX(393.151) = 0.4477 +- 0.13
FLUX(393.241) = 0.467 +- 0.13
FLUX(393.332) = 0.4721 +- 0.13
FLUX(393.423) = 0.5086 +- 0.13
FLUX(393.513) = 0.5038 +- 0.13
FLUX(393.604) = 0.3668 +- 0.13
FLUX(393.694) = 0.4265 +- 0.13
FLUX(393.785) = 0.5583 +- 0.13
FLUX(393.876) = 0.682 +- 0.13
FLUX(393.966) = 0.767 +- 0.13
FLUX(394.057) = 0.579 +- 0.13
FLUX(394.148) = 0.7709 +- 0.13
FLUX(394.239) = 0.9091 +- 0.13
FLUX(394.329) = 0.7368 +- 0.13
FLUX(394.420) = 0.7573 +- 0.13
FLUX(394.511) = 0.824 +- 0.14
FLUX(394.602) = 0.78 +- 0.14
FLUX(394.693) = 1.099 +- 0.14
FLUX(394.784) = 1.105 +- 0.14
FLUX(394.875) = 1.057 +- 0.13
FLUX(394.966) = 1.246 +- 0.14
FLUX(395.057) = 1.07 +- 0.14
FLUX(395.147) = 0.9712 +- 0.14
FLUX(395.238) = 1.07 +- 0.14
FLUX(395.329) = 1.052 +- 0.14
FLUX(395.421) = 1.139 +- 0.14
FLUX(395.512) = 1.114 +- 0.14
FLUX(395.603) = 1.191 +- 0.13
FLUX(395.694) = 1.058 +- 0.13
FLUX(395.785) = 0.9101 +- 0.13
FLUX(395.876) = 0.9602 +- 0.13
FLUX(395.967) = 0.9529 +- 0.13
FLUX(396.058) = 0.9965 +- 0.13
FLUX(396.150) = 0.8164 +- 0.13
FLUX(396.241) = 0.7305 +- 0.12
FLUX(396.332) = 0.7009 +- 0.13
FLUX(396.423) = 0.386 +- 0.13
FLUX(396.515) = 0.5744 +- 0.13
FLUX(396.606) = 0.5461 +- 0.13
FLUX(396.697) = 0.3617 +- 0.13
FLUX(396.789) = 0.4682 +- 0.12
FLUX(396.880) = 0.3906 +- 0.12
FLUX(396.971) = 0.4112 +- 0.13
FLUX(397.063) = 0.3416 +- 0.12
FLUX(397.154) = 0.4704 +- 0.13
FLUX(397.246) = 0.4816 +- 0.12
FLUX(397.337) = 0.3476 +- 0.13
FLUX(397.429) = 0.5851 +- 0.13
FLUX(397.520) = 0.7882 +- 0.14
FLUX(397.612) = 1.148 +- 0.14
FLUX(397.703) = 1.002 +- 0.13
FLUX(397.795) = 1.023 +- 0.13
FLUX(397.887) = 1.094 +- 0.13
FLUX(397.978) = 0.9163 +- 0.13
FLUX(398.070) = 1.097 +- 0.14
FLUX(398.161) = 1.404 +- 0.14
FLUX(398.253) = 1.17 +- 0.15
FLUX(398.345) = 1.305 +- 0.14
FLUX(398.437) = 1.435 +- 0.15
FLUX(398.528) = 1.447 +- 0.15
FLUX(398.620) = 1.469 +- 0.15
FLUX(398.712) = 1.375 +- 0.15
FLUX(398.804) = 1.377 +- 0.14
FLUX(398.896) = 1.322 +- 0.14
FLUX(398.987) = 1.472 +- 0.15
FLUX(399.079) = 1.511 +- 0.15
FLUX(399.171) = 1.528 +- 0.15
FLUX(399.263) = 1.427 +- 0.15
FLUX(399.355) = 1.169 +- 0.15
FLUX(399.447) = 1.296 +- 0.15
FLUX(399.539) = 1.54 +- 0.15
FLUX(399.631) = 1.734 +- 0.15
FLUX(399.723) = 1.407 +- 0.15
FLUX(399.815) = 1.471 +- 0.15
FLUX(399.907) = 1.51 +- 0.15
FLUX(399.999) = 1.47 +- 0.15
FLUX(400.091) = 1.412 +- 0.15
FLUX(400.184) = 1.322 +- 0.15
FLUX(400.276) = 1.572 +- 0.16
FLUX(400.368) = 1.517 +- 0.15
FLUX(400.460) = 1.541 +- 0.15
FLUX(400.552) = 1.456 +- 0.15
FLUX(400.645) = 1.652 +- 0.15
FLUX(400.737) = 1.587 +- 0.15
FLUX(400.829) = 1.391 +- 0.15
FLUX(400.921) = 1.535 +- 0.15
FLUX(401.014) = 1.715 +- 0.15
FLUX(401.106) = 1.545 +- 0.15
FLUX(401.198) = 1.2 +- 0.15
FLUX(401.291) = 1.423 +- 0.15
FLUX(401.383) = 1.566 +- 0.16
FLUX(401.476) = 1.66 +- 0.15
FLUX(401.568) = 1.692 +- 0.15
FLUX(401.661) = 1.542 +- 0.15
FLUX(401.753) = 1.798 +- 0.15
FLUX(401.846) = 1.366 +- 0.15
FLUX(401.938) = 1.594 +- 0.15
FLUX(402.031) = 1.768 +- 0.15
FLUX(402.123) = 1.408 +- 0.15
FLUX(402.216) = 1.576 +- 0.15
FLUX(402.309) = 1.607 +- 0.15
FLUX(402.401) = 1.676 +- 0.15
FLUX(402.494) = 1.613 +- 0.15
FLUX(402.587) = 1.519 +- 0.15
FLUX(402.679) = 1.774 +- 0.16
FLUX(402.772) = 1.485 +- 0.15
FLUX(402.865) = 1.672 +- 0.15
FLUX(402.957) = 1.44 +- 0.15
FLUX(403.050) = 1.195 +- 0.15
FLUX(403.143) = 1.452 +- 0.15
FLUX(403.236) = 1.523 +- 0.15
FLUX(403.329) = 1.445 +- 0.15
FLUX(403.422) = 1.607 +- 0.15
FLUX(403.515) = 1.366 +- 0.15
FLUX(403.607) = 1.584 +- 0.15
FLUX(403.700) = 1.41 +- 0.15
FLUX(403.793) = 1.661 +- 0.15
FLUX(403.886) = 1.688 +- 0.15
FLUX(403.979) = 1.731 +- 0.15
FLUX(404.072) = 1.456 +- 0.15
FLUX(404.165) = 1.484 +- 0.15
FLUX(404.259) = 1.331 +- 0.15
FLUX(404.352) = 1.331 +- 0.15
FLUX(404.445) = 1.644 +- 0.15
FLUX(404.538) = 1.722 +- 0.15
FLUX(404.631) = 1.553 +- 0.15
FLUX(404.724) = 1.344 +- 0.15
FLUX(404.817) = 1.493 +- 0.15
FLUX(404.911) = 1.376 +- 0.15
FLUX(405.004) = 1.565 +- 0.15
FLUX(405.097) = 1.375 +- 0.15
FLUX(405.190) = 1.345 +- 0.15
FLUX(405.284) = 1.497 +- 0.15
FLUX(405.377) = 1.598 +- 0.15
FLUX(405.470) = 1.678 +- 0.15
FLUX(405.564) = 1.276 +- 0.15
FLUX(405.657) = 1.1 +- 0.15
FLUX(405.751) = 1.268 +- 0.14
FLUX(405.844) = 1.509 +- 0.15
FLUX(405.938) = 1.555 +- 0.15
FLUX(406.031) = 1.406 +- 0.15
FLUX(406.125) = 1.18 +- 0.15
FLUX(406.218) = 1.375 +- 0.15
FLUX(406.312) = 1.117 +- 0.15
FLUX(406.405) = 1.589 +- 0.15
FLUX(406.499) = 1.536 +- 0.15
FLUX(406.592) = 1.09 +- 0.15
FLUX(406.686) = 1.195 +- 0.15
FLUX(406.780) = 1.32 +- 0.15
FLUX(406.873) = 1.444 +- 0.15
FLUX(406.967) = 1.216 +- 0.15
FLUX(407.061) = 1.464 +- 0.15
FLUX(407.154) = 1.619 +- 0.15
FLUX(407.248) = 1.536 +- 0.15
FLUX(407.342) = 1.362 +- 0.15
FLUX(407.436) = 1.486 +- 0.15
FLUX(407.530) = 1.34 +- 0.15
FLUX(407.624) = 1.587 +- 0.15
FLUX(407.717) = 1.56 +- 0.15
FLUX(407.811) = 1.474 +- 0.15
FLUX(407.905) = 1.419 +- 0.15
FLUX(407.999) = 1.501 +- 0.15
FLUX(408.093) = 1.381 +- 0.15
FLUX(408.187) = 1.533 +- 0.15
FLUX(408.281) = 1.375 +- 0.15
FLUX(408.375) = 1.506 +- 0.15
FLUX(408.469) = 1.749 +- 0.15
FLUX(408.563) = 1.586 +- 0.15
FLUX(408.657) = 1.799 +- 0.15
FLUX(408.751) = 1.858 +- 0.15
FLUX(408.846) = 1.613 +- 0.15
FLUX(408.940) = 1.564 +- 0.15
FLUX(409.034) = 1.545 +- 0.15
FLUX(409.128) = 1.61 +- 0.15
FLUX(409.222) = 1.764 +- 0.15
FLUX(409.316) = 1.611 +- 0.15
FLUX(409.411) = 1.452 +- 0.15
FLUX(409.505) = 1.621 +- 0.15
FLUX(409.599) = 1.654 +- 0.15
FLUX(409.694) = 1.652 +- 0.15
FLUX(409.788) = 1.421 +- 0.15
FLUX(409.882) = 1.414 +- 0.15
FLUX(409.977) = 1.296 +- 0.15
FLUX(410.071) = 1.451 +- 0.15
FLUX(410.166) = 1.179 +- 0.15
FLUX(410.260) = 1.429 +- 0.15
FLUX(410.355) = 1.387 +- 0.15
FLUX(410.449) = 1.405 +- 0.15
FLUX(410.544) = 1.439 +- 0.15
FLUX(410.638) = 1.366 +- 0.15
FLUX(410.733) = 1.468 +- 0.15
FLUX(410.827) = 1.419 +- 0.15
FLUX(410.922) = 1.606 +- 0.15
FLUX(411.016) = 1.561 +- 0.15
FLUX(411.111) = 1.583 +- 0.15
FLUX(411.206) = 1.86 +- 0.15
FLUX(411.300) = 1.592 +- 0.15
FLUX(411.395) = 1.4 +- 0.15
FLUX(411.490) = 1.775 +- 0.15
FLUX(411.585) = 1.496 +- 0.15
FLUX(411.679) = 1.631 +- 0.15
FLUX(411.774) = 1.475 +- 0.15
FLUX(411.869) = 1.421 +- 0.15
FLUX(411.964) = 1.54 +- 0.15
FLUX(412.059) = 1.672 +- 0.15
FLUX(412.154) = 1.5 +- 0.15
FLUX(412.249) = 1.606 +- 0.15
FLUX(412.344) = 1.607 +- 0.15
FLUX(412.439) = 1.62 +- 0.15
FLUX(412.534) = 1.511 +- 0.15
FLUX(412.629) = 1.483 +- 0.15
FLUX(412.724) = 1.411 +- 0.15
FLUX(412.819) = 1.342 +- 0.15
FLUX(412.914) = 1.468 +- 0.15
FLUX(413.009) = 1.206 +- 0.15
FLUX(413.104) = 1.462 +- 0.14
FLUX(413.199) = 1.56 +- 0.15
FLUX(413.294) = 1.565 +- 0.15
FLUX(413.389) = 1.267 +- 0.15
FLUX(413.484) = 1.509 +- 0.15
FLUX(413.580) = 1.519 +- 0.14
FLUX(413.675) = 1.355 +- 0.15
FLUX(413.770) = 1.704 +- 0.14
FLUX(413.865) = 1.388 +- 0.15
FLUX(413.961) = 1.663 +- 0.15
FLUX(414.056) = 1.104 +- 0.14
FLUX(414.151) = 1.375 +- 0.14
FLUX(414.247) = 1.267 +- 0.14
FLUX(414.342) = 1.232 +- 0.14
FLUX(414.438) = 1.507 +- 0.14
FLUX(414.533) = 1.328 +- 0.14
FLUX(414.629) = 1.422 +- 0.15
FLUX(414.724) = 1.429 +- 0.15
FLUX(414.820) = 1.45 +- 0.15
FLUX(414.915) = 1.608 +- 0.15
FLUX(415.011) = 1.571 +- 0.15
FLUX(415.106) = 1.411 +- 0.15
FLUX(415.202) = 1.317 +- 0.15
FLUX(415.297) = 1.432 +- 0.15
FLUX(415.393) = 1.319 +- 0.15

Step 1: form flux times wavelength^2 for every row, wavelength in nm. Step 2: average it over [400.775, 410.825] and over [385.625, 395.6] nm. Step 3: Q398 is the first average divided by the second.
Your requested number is 1.9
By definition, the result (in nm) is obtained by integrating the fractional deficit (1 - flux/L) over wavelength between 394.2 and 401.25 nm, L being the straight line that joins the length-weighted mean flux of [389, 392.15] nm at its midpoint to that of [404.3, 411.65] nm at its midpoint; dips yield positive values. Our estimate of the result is 0.62 nm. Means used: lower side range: 1.01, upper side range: 1.48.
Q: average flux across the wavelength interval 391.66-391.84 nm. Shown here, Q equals 0.942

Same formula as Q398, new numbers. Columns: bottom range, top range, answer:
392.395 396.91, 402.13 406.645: 2.01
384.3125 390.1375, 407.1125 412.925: 2.27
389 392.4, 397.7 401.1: 1.47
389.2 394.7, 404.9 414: 1.89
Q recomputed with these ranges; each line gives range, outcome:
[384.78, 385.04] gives 0.837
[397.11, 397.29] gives 0.475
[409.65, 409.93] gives 1.49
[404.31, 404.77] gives 1.52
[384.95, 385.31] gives 0.65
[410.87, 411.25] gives 1.65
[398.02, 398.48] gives 1.28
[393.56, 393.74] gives 0.398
